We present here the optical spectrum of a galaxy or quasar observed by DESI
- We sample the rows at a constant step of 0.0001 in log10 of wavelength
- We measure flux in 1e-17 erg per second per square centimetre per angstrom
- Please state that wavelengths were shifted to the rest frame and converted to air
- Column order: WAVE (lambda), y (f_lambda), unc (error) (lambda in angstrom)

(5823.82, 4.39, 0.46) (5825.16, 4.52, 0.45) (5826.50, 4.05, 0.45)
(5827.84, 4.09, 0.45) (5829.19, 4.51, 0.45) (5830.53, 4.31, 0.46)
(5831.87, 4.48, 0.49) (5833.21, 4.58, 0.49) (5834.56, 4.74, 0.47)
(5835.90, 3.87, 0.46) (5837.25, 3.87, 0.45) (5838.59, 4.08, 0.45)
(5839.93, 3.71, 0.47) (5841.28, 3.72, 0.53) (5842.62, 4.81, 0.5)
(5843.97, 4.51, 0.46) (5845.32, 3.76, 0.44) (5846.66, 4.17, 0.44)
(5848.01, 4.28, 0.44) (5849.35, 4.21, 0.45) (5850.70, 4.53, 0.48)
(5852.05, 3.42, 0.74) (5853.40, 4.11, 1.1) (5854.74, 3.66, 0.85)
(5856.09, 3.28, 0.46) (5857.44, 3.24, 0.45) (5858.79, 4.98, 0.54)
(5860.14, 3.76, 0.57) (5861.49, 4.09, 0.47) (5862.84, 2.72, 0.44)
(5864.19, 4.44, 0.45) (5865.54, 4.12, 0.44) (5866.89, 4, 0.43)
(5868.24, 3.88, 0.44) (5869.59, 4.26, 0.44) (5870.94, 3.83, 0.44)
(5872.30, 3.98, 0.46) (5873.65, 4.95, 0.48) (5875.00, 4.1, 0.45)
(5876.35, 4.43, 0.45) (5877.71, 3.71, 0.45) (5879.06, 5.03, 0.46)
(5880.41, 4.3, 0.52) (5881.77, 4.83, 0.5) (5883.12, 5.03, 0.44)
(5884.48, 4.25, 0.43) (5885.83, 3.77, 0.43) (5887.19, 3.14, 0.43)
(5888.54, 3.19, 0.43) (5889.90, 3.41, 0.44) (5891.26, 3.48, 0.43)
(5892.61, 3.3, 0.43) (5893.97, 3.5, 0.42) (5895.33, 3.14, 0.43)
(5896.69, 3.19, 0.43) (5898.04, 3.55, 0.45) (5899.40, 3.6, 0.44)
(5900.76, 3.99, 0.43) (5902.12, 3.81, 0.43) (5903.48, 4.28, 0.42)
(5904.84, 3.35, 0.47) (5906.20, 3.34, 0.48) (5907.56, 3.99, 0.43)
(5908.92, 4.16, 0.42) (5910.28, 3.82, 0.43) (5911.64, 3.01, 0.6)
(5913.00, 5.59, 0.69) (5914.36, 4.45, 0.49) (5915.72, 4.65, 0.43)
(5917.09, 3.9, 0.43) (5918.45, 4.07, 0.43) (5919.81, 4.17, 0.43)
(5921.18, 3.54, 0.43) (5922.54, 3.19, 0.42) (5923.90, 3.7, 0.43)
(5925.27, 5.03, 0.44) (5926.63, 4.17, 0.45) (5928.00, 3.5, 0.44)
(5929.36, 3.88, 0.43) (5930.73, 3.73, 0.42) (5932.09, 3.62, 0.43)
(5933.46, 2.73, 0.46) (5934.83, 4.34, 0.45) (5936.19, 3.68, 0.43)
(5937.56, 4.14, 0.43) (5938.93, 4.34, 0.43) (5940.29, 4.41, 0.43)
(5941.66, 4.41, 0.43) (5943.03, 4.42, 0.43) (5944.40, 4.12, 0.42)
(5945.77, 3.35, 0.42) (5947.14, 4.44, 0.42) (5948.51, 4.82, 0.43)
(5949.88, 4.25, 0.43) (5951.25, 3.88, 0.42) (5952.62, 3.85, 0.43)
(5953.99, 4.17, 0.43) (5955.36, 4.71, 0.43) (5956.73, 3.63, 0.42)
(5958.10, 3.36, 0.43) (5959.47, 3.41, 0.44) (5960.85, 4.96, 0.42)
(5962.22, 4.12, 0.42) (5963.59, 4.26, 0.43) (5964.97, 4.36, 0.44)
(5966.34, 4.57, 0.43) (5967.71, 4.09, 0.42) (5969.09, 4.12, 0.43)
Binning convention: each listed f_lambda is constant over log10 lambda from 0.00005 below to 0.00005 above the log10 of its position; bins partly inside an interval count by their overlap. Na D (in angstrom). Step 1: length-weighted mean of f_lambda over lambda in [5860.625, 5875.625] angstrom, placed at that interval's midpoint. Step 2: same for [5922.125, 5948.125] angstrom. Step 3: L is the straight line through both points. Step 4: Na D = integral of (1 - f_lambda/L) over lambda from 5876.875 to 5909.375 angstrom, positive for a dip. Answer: 1.7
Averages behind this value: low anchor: 4.03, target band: 3.81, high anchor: 3.98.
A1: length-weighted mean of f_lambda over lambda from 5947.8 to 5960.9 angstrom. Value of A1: 4.06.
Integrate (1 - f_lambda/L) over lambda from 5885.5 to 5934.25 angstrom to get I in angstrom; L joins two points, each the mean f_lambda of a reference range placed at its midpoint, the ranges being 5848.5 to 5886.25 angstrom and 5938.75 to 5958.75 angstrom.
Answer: 4.4 angstrom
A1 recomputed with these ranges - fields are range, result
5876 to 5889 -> 4.18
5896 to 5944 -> 3.94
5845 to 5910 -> 3.91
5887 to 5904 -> 3.51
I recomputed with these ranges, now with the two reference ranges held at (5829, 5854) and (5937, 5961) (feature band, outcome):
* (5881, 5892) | 0.73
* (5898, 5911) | 1.11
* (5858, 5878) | 0.42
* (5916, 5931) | 0.80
